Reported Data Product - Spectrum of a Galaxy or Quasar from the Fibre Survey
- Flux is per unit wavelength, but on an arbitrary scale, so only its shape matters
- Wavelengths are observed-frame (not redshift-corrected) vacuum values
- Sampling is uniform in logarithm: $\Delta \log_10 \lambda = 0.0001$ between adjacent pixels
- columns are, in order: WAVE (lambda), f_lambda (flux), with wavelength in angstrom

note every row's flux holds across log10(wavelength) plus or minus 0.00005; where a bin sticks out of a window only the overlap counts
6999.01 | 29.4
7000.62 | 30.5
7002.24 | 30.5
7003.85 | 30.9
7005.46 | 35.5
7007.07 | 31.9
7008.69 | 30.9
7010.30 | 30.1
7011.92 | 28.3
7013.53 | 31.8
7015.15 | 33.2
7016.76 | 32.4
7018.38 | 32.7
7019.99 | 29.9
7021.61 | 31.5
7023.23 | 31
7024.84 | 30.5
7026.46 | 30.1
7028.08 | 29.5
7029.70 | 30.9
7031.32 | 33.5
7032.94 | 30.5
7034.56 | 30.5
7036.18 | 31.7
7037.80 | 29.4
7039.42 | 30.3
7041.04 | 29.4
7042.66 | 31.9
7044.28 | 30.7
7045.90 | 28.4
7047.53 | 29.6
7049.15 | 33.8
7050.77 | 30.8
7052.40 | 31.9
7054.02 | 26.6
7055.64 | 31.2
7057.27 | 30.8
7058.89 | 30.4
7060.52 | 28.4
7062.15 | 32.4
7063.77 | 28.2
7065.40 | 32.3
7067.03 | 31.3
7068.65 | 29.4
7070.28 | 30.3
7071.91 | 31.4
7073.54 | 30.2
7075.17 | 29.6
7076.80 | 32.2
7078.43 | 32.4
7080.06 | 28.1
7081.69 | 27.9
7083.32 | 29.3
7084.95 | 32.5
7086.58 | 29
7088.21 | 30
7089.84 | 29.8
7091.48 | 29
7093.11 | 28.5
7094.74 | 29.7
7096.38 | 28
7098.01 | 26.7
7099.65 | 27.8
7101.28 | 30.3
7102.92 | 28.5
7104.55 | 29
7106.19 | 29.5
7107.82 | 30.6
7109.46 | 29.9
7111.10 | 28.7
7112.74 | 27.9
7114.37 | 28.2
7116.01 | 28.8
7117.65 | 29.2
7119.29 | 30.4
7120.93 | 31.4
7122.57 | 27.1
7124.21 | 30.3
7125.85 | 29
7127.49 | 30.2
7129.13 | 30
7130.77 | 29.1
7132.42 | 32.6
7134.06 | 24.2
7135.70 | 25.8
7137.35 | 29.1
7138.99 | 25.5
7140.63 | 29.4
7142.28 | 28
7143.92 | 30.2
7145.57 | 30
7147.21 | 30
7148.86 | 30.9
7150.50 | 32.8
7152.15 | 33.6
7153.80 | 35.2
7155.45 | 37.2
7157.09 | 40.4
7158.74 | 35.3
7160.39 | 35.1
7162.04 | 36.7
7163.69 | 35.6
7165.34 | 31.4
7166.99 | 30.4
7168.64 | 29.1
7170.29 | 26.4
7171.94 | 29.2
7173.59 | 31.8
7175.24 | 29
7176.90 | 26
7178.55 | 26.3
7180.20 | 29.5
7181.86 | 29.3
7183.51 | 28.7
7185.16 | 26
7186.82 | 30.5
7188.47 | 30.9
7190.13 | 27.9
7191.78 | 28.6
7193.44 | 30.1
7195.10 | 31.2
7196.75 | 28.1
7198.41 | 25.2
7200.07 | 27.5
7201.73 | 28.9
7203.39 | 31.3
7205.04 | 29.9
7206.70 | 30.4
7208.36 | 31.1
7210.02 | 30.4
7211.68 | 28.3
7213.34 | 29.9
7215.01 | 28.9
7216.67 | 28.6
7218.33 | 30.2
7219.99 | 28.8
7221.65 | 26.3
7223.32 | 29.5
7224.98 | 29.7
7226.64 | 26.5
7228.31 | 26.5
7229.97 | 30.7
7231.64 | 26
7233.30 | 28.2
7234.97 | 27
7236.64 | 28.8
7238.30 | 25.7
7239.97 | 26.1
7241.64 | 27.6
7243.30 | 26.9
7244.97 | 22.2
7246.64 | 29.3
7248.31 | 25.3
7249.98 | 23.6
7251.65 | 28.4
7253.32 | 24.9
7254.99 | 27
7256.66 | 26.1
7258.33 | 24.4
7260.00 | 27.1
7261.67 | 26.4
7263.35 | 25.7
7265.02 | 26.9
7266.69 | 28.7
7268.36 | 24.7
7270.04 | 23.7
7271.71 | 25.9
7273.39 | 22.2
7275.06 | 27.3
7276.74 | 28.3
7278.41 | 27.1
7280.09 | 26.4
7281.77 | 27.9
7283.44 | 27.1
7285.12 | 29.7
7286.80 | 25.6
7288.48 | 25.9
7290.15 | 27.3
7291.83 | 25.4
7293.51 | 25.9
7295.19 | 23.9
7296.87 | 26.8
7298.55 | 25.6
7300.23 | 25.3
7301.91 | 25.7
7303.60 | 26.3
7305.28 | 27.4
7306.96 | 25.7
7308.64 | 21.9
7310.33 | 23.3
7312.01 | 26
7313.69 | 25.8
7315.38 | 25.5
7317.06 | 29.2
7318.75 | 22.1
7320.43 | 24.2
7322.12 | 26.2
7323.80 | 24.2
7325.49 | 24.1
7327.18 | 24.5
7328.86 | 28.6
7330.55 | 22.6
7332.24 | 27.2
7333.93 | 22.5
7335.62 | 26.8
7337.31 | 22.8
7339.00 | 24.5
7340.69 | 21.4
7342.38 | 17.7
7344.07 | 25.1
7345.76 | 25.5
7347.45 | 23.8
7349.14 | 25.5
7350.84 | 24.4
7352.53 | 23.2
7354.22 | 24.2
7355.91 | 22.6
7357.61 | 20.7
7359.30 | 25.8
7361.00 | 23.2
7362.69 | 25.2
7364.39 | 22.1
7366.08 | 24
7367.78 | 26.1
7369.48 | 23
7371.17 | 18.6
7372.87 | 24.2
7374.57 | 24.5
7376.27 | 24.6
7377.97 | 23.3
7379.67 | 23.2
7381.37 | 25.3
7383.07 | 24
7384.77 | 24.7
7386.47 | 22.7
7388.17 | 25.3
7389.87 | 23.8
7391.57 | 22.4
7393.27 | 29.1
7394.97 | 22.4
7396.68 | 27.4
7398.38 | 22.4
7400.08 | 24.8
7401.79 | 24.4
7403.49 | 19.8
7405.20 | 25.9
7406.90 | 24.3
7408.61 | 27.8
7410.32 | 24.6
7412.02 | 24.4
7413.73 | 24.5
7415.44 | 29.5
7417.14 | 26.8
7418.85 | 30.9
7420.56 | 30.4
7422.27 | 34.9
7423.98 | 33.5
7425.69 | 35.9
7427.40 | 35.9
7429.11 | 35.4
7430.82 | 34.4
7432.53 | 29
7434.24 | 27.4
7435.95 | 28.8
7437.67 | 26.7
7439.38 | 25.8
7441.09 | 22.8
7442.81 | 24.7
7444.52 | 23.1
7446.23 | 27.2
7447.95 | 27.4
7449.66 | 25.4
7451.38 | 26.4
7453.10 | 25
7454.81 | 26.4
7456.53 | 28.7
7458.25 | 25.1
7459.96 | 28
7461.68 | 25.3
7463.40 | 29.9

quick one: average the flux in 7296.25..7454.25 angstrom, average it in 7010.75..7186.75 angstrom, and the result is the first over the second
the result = 0.84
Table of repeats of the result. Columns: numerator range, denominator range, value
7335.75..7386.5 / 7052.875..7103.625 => 0.79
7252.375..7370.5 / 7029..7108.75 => 0.84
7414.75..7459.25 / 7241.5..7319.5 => 1.11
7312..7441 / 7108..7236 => 0.86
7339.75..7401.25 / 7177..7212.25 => 0.82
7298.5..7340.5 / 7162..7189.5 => 0.85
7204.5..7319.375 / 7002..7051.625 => 0.86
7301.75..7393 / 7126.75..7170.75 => 0.77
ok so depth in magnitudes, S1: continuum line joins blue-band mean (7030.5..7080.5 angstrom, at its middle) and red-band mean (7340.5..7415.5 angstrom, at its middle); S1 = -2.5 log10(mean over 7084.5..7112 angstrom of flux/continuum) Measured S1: 0.02 mag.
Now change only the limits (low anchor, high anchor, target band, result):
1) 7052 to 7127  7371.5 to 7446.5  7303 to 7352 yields 0.115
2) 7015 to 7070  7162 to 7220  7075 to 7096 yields 0.019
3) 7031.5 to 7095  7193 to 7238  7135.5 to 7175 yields -0.083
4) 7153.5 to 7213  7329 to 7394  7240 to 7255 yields 0.081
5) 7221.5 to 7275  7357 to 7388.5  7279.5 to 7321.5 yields -0.021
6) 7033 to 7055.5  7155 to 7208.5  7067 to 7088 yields 0.006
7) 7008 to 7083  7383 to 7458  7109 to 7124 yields 0.030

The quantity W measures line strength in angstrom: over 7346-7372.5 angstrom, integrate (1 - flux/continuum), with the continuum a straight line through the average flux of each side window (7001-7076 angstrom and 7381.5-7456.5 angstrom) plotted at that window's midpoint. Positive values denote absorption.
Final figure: 3.8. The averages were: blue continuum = 30.8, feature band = 23.6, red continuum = 26.9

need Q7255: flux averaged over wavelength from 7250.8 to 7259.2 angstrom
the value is 26.2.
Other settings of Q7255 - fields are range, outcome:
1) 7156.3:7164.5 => 36.6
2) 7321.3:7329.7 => 25.5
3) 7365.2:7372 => 23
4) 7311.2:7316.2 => 25.8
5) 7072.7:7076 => 29.9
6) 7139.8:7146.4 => 29.4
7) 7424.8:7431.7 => 35.4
